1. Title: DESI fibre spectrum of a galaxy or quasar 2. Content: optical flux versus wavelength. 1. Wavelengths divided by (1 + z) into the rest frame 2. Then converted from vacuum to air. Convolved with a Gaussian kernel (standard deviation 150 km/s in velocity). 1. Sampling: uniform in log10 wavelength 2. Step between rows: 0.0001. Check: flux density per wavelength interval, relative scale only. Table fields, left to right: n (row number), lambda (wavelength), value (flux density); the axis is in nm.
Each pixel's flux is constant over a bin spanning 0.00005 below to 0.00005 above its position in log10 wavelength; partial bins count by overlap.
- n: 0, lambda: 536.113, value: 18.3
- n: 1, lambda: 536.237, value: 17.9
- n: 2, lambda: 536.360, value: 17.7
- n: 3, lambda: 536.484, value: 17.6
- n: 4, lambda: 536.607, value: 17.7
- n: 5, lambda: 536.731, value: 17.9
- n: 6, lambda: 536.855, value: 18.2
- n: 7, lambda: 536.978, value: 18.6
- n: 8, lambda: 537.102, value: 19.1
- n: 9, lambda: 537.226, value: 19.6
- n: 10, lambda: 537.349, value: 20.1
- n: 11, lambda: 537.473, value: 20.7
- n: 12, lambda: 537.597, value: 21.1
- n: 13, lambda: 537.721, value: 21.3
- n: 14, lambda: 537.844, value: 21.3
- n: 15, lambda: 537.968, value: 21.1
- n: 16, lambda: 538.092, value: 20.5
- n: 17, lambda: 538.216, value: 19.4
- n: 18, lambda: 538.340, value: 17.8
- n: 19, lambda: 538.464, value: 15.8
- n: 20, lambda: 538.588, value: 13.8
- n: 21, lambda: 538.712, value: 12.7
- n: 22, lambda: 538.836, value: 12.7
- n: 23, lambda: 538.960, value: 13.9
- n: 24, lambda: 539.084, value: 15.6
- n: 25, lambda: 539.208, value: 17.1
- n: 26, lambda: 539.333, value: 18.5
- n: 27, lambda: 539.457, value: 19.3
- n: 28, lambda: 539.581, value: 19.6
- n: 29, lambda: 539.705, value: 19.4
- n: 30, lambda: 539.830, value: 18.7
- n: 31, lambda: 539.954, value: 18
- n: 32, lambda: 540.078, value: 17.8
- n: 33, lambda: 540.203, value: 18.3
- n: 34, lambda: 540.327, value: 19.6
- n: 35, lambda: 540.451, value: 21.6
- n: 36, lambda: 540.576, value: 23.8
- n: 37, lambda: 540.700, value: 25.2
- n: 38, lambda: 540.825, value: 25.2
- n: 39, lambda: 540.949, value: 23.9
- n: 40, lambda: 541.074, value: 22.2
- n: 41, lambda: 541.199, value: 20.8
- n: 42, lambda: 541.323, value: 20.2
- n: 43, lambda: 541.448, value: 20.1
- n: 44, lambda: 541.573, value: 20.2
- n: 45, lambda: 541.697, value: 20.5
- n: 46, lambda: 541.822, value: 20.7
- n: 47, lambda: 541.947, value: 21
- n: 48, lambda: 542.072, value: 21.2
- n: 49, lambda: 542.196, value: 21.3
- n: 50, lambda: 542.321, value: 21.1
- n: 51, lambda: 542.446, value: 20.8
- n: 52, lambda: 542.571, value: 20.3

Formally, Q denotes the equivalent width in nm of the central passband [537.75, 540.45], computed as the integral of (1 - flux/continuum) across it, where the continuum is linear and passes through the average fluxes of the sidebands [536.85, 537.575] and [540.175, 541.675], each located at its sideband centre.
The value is 0.380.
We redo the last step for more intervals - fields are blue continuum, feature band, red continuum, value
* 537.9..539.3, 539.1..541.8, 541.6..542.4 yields -0.21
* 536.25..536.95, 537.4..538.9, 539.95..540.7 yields 0.06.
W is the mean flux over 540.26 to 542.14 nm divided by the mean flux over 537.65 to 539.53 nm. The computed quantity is 1.25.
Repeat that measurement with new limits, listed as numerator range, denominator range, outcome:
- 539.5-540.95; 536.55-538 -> 1.06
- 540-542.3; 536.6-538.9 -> 1.16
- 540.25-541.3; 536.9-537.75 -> 1.13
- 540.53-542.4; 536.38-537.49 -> 1.17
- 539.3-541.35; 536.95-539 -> 1.14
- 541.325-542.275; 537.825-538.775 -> 1.17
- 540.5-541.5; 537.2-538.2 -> 1.10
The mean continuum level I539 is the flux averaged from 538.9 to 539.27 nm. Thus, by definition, 15.6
